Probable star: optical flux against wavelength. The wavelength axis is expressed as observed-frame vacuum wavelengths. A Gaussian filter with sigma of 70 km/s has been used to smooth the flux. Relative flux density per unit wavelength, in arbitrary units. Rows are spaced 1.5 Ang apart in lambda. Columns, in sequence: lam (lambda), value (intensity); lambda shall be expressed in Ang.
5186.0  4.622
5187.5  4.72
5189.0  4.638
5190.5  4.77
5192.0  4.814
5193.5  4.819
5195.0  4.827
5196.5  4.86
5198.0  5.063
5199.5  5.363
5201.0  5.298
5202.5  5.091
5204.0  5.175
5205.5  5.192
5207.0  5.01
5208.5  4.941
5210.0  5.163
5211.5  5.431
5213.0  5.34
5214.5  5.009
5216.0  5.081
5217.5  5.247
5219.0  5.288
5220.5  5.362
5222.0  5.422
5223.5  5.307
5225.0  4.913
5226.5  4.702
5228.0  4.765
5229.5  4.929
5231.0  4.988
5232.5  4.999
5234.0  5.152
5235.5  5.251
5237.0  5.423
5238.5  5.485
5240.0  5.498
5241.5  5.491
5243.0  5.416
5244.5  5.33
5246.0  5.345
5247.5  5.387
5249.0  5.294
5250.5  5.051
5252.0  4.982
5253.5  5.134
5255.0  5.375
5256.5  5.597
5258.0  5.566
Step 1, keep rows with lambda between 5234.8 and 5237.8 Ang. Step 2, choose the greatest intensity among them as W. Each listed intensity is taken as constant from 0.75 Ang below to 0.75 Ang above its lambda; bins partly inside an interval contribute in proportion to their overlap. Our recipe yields 5.423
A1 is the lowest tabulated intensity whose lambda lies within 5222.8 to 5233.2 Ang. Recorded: 4.702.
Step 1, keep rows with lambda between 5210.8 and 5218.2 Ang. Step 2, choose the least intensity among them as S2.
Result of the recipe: 5.009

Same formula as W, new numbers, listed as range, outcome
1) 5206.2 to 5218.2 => 5.431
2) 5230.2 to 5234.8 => 5.152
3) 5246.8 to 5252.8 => 5.387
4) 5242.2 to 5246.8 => 5.416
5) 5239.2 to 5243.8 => 5.498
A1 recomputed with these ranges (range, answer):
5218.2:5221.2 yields 5.288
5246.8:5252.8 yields 4.982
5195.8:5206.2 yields 4.86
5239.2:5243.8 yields 5.416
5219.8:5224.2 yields 5.307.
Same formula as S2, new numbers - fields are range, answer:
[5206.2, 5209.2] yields 4.941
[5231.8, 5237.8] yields 4.999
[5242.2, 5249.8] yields 5.294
